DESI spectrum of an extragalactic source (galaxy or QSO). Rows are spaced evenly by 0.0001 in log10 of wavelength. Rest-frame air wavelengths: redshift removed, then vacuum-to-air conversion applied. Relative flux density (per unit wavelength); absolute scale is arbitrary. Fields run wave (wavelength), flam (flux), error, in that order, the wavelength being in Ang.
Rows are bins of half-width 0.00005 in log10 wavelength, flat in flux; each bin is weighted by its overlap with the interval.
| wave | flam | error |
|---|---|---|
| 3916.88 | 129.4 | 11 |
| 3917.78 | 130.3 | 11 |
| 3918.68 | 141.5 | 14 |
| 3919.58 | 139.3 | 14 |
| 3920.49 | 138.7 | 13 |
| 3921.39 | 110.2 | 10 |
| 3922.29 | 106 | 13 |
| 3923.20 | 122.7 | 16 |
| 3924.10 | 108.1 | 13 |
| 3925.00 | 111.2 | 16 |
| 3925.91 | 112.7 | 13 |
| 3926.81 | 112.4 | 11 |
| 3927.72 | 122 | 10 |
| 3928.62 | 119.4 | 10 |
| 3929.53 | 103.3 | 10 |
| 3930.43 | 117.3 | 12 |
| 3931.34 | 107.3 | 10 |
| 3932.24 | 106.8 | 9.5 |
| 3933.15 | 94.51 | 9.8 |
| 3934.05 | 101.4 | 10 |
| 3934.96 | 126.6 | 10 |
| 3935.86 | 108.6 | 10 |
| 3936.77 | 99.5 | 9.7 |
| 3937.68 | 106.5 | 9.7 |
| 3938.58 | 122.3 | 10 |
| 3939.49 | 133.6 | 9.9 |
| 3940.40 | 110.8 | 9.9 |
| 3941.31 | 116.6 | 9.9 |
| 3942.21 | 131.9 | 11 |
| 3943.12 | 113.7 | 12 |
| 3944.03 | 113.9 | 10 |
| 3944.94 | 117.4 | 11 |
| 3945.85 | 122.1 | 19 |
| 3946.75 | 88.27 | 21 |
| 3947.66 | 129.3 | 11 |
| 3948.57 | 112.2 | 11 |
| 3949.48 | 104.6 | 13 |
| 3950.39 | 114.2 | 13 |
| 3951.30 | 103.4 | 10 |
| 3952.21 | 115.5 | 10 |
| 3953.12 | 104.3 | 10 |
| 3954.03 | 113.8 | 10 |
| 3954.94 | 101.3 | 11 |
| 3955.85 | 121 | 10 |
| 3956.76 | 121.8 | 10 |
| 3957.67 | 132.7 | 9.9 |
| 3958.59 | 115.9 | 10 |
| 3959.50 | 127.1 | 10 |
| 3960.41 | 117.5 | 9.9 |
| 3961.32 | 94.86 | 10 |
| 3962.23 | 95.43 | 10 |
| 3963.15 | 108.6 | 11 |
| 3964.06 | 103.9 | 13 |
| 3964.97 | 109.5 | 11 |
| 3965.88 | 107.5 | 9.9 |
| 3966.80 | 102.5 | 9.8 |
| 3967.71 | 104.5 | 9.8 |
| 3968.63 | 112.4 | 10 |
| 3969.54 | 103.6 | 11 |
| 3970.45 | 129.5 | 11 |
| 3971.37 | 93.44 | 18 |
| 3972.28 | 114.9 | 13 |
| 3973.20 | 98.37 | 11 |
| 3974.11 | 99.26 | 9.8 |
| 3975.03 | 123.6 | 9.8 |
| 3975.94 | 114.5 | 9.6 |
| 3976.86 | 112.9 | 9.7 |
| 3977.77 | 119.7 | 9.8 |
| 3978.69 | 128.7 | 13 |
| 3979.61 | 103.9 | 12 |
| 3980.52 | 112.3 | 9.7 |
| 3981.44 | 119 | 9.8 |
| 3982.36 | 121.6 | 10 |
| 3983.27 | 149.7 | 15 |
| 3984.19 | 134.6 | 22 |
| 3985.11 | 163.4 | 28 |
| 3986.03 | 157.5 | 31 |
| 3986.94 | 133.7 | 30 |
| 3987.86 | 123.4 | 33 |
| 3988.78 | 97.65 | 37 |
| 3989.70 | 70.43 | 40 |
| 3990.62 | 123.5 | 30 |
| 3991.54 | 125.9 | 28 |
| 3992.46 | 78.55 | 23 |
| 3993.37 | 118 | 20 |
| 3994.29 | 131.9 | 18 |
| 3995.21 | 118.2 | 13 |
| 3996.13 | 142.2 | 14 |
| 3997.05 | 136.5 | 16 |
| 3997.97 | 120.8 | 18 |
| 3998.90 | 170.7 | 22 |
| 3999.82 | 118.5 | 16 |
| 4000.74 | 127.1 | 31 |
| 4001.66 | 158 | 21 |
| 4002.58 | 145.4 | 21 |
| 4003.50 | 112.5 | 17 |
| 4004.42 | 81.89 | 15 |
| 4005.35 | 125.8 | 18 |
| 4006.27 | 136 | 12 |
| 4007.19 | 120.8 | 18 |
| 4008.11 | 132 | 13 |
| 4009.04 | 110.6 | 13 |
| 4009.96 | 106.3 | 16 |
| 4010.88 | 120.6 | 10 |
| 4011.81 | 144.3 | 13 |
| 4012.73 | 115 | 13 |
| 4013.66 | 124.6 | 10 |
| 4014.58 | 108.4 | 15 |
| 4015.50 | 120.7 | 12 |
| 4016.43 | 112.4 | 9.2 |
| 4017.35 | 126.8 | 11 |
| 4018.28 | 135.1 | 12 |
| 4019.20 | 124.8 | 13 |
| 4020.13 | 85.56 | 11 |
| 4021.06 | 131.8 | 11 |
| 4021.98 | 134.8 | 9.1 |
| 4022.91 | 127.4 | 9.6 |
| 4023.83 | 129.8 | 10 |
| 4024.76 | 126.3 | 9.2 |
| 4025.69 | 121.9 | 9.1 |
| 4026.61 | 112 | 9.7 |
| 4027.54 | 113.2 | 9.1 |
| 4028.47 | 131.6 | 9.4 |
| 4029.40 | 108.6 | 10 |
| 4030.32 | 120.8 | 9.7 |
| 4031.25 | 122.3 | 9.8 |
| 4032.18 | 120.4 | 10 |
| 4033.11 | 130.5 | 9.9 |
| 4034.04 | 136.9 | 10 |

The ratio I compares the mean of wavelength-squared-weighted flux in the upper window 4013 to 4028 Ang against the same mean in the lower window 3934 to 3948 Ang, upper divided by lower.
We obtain 1.09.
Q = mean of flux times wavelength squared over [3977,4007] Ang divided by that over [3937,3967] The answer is 1.13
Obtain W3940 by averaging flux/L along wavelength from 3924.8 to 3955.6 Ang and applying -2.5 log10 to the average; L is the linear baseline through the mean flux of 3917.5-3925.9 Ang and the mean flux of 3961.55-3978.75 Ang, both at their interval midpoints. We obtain 0.05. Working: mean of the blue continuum 122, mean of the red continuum 109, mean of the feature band 112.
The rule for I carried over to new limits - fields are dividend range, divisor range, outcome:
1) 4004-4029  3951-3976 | 1.12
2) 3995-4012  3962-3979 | 1.18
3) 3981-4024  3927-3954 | 1.14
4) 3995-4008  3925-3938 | 1.22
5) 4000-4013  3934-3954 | 1.13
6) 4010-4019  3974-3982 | 1.08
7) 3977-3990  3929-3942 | 1.14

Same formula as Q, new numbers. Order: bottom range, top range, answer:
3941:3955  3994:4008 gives 1.18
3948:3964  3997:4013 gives 1.16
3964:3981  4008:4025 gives 1.13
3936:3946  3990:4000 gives 1.10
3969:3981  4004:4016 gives 1.08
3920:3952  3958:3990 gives 1.04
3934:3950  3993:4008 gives 1.16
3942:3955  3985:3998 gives 1.11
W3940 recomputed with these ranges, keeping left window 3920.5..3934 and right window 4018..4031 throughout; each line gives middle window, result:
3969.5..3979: 0.035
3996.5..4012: -0.069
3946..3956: 0.040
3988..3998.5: 0.028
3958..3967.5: 0.066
